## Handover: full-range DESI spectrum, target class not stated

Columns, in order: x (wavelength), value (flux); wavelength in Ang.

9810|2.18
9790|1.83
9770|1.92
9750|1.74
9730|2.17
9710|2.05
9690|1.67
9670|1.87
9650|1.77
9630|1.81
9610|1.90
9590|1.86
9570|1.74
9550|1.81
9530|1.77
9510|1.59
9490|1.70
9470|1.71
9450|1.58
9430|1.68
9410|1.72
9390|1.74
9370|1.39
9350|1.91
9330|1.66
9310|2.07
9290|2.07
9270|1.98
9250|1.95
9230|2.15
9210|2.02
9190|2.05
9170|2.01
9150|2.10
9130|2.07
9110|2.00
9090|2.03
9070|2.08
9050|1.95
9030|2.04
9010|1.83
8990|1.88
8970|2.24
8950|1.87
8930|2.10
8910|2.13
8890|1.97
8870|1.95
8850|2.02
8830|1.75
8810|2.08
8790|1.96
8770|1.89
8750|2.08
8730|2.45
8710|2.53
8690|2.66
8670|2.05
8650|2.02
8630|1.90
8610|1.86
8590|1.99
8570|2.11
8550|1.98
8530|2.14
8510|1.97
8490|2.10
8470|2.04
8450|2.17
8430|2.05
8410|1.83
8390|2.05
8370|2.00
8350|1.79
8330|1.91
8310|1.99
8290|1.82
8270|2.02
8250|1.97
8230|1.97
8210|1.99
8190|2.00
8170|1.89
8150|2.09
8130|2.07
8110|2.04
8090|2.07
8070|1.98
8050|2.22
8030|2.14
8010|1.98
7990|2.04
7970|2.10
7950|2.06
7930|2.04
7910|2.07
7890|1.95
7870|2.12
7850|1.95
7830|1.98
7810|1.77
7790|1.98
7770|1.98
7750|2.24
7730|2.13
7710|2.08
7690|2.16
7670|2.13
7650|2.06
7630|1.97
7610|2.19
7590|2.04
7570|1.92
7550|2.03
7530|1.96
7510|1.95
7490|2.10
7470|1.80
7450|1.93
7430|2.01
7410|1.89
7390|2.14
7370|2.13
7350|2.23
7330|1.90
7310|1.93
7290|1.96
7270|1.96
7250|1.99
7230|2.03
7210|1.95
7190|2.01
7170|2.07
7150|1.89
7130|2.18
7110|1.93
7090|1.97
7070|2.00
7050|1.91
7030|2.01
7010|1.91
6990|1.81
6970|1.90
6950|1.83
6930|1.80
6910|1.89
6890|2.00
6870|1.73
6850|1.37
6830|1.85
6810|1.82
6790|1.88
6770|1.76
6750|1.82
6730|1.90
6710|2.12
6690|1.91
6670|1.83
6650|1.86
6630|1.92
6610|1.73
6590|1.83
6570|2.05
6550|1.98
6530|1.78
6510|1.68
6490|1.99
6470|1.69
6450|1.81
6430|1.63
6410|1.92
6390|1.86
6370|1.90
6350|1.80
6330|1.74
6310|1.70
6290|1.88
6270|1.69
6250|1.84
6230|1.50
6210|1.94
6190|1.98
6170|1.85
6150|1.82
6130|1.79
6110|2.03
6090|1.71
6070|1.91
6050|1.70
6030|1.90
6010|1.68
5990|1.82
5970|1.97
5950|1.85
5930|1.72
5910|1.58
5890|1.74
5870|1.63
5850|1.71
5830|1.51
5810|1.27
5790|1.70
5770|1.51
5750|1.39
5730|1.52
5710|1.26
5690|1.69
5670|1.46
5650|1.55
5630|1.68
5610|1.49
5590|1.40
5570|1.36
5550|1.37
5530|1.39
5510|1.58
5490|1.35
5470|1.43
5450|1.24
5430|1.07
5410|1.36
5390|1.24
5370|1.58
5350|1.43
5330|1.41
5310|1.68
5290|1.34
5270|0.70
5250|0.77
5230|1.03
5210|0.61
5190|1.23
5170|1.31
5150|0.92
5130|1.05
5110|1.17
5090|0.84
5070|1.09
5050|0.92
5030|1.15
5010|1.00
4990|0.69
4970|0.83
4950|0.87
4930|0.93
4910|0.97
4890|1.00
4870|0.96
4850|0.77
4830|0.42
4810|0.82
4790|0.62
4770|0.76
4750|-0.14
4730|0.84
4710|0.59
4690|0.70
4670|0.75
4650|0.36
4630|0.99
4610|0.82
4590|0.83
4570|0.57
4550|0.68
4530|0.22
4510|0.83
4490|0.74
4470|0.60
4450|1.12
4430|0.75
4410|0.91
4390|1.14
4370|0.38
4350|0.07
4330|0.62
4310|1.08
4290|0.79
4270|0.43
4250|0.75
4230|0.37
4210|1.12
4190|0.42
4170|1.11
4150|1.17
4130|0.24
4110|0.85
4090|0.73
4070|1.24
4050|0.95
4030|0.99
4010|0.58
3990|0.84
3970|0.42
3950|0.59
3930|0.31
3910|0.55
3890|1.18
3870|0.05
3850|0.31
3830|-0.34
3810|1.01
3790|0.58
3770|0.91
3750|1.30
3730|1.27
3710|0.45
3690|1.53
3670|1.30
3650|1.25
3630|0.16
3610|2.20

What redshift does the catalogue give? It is 0.325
